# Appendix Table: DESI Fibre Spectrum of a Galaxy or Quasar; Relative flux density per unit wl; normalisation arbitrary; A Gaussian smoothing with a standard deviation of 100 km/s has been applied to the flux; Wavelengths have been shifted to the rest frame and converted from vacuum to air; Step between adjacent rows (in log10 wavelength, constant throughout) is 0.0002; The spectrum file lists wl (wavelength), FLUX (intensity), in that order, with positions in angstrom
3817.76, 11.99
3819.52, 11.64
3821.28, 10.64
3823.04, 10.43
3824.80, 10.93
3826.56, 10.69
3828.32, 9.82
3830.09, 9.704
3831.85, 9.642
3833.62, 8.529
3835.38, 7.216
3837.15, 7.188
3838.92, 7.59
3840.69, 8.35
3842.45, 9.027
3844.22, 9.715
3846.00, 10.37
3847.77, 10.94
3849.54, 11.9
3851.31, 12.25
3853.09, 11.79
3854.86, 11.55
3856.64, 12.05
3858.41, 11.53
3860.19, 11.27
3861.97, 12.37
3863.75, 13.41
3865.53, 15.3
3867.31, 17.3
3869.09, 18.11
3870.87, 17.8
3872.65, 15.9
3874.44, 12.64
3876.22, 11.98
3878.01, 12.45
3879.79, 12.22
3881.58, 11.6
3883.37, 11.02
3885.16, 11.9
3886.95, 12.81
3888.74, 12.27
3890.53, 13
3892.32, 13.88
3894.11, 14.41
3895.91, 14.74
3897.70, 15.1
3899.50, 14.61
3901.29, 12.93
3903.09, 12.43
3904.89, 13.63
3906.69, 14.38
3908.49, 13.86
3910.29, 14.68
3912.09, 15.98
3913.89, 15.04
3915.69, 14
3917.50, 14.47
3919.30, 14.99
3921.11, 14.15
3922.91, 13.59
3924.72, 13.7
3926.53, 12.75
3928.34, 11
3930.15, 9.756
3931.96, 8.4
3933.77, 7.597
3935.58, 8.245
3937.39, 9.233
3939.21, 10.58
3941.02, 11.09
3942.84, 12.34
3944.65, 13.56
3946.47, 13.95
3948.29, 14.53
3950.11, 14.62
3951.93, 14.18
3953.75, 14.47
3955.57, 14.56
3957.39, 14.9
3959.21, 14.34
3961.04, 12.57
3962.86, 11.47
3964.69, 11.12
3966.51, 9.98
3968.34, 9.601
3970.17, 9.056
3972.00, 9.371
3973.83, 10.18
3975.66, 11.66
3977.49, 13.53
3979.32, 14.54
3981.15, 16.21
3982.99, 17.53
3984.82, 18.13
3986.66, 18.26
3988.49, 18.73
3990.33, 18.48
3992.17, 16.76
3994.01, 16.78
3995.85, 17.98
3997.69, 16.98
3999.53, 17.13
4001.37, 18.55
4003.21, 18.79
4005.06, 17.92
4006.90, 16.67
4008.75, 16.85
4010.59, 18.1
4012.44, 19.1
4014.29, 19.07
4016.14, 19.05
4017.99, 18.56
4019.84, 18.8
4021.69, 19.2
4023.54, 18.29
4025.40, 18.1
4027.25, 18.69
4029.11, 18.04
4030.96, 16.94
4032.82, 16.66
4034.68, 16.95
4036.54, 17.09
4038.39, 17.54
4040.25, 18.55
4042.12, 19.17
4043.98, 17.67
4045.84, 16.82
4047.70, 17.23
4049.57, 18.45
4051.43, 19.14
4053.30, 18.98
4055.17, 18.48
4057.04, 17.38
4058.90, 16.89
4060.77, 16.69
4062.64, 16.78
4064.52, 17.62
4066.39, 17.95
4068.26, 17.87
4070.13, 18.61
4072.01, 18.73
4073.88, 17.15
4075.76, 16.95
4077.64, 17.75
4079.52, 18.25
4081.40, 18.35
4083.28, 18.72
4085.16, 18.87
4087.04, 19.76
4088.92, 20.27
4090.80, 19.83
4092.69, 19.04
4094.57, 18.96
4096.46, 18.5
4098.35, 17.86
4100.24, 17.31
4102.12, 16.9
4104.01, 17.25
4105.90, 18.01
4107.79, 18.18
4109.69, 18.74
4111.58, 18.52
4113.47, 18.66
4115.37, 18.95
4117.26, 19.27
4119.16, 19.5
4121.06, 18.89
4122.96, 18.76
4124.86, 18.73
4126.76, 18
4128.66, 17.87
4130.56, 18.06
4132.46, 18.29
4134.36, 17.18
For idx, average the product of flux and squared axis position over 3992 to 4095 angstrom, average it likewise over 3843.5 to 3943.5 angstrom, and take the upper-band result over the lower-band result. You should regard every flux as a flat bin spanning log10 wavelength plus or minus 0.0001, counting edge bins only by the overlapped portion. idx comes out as 1.52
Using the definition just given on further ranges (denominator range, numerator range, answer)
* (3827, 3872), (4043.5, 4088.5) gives 1.76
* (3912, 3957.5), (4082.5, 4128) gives 1.60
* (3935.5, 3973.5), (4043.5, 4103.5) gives 1.58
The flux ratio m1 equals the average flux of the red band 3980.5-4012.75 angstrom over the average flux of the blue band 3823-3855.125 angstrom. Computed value 1.8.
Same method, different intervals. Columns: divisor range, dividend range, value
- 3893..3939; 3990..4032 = 1.40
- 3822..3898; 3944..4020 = 1.29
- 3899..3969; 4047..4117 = 1.43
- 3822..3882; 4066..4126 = 1.60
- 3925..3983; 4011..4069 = 1.50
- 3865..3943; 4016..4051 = 1.37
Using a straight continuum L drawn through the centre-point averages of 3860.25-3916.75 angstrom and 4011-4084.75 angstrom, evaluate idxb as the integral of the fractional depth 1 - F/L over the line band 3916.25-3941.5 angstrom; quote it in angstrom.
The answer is 5.9 angstrom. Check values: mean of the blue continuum 13.9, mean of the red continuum 18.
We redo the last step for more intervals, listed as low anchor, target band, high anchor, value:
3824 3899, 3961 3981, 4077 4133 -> 4.8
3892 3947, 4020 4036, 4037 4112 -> -1.3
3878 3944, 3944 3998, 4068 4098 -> 1.9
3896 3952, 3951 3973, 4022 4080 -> 3.4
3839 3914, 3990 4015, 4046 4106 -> -2.4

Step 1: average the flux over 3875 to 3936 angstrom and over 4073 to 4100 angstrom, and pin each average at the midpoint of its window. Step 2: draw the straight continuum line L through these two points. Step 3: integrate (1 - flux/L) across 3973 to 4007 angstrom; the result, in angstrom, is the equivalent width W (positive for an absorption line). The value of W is -2.23 angstrom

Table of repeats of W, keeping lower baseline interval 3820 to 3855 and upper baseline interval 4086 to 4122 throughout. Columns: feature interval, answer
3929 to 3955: 3.4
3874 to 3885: -0.7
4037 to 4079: -1.7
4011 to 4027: -2.9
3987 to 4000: -2.2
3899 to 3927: -3.9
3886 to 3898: -2.0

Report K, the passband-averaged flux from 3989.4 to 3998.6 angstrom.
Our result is 17.4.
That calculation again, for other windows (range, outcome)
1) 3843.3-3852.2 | 11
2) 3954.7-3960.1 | 14.6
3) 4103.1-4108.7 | 17.8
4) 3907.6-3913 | 14.9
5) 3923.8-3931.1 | 11.8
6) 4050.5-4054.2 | 19.1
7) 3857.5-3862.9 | 11.7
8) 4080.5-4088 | 18.9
